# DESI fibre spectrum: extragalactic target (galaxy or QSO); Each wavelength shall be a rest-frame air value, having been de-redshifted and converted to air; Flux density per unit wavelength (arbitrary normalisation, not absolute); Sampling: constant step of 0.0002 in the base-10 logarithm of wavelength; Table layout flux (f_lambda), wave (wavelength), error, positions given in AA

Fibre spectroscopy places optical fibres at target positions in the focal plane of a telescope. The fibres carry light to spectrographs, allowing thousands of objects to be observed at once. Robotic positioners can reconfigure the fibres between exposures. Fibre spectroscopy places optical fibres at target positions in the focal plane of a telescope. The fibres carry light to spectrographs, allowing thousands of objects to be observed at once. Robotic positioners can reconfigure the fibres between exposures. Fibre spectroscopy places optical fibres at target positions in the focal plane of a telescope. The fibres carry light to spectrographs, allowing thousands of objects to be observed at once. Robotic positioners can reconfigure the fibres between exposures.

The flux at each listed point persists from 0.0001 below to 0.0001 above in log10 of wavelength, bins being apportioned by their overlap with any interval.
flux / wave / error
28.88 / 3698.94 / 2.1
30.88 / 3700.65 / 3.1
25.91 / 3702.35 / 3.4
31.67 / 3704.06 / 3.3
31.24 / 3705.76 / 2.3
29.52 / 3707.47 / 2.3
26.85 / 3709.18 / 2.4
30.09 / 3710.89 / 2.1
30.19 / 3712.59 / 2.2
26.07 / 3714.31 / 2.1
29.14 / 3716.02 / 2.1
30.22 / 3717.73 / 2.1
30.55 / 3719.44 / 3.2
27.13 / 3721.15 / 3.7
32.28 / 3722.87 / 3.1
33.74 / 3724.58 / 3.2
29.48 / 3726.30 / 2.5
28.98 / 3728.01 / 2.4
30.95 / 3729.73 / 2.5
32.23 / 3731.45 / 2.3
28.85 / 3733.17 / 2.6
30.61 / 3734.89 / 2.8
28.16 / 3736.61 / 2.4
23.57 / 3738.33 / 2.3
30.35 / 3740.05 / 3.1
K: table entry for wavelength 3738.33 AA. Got 23.57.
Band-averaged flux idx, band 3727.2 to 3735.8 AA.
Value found 30.3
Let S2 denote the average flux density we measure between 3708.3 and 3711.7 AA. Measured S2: 28.4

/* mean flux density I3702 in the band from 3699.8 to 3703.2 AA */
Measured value 28.4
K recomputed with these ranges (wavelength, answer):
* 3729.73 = 30.95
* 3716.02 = 29.14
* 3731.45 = 32.23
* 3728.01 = 28.98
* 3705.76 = 31.24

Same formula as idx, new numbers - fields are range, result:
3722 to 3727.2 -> 31.8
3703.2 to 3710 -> 29.8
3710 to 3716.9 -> 28.9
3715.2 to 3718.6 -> 29.7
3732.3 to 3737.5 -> 29.2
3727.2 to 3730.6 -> 29.9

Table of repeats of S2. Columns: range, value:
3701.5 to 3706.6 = 29.6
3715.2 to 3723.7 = 29.9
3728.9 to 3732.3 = 31.6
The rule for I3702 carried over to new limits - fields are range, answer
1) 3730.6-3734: 30.5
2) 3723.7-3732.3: 31.1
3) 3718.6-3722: 28.9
